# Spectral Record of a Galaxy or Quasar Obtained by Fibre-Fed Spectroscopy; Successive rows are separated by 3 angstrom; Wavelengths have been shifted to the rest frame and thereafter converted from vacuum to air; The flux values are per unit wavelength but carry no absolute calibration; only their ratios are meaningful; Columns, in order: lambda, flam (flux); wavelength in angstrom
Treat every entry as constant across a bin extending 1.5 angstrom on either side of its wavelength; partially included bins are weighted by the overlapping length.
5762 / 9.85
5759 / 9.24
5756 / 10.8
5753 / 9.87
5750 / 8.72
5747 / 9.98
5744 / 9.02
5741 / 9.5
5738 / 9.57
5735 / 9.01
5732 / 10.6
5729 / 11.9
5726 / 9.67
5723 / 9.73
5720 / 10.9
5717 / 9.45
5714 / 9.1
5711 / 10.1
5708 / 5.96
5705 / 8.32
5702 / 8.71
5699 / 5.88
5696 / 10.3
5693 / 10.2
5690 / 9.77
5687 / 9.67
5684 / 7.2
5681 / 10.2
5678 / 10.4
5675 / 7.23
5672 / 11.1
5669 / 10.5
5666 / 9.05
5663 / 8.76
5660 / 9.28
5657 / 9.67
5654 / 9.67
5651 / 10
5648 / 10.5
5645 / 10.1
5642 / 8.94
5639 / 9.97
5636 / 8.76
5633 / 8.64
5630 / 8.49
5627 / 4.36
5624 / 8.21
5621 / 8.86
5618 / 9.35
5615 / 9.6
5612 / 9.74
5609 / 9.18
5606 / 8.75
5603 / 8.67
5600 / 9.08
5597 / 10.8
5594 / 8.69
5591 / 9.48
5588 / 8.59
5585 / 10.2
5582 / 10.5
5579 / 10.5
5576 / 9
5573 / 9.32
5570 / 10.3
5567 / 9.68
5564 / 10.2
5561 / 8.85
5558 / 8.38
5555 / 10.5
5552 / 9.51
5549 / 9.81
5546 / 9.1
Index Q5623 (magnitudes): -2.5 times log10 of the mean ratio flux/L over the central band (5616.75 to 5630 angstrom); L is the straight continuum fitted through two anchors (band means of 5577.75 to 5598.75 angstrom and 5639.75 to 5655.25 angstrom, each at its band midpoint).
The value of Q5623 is 0.258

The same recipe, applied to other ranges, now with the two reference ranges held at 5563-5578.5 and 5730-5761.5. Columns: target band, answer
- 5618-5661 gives 0.09 mag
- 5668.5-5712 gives 0.08 mag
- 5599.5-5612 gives 0.08 mag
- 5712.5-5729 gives -0.03 mag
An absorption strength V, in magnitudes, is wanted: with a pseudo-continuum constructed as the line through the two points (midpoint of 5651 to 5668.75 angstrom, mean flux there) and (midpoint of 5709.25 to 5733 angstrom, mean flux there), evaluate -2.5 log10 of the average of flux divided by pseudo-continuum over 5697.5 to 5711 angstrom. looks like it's 0.30 mag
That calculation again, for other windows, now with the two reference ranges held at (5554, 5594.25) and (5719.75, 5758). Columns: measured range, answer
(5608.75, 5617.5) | 0.016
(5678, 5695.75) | 0.028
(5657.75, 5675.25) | 0.032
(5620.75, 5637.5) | 0.235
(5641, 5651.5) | -0.020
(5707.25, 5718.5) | 0.119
